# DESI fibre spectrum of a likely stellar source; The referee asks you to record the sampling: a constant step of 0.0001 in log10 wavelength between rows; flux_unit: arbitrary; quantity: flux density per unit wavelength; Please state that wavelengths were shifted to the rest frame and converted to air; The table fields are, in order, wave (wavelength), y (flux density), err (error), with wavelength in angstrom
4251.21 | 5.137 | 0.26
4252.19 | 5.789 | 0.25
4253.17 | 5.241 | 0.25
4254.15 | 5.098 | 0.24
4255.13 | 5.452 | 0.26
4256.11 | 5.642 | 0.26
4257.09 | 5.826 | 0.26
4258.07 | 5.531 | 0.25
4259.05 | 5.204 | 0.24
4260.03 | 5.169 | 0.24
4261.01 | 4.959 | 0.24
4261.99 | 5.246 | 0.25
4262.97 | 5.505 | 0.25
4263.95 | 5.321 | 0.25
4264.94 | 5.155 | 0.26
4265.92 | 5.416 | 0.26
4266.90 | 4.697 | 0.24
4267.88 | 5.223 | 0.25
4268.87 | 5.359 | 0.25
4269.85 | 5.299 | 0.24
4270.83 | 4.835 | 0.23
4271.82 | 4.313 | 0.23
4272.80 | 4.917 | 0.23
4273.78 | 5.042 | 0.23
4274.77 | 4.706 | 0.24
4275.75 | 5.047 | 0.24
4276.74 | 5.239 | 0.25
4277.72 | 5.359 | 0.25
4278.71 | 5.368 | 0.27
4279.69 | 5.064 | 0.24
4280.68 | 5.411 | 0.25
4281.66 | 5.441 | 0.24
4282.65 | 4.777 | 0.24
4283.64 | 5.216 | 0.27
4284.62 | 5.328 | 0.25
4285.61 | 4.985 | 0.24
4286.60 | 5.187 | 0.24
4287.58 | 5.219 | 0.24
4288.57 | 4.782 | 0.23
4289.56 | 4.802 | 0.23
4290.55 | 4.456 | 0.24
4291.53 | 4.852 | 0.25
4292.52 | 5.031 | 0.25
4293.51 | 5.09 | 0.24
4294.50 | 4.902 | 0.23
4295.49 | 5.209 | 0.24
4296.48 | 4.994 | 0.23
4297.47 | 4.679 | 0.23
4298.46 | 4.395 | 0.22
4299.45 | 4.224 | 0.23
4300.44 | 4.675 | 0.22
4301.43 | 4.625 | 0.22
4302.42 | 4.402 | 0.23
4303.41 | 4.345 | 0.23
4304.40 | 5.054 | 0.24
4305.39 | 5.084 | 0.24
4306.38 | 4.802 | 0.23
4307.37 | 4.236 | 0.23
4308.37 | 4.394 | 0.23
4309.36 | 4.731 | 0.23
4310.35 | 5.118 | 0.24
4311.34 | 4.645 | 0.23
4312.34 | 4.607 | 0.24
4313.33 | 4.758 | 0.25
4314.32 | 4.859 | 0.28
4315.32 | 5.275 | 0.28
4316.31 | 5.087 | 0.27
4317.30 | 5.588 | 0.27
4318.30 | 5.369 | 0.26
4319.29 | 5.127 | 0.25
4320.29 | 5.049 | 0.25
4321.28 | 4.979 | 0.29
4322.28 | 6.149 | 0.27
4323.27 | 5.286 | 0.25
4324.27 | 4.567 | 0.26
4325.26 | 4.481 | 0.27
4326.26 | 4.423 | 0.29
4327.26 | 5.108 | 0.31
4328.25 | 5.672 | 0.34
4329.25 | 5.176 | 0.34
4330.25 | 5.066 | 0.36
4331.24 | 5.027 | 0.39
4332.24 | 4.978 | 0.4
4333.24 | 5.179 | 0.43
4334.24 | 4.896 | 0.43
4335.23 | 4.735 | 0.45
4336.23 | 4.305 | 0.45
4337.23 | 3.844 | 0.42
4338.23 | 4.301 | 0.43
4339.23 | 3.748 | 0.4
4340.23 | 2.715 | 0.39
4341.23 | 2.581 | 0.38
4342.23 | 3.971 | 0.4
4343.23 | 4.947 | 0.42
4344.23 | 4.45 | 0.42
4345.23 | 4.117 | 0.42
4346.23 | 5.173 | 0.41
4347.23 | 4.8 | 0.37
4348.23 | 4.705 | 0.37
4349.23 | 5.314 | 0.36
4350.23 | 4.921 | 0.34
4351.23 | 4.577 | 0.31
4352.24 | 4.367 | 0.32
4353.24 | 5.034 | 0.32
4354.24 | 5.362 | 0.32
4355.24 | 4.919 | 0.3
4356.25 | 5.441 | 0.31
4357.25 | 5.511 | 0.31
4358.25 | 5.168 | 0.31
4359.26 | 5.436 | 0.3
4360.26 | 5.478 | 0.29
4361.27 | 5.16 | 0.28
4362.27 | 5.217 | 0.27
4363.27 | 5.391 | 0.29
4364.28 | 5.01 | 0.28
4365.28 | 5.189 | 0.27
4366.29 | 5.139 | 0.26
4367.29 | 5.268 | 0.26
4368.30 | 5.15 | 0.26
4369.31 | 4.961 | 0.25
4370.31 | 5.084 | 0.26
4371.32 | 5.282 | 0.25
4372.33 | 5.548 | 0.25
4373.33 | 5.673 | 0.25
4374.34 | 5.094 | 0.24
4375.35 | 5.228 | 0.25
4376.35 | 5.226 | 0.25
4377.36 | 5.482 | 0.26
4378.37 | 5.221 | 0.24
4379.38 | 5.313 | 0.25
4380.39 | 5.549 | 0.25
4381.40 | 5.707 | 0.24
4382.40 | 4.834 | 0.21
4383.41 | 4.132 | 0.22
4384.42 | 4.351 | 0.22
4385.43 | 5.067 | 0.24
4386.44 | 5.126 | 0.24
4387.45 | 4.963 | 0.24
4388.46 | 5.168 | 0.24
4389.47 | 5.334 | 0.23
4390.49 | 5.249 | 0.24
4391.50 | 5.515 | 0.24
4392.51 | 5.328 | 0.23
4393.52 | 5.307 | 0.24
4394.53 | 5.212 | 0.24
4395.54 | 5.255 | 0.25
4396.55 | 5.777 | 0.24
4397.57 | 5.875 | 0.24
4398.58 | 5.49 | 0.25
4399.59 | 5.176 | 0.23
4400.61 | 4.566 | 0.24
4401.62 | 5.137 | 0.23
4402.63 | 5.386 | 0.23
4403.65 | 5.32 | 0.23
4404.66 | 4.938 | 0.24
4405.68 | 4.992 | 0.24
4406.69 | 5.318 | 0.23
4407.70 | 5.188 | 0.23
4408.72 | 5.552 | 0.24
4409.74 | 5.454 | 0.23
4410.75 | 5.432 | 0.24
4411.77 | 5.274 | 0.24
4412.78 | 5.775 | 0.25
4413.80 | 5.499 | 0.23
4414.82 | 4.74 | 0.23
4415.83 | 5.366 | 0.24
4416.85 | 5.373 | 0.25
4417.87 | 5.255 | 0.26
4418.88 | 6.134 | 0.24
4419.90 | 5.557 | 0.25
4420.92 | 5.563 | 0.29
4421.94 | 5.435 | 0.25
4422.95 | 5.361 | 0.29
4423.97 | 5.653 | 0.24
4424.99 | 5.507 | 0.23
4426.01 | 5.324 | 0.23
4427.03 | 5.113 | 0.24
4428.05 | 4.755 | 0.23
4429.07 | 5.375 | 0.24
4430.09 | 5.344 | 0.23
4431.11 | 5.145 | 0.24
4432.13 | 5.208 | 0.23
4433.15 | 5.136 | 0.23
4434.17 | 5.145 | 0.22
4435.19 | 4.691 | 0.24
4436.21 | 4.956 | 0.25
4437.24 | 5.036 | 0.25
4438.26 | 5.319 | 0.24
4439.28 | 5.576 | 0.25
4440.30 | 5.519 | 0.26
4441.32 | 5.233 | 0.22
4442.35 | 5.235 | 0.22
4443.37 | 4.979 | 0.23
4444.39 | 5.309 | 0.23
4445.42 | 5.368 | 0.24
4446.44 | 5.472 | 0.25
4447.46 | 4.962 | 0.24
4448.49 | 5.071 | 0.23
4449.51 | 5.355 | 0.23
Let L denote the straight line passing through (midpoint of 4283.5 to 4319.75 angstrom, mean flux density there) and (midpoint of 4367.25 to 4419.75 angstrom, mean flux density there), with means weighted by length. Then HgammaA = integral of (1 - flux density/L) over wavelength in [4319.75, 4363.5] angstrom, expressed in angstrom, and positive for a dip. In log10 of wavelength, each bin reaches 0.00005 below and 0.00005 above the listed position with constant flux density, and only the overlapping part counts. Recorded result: 2.0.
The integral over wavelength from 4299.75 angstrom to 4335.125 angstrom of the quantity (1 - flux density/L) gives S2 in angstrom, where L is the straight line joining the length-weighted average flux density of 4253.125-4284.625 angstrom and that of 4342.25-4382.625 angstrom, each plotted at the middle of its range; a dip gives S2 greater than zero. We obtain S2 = 1.5 angstrom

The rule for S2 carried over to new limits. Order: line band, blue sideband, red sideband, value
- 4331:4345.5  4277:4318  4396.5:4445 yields 2.3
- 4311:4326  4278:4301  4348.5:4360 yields -0.1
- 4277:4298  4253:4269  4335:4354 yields -0.2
